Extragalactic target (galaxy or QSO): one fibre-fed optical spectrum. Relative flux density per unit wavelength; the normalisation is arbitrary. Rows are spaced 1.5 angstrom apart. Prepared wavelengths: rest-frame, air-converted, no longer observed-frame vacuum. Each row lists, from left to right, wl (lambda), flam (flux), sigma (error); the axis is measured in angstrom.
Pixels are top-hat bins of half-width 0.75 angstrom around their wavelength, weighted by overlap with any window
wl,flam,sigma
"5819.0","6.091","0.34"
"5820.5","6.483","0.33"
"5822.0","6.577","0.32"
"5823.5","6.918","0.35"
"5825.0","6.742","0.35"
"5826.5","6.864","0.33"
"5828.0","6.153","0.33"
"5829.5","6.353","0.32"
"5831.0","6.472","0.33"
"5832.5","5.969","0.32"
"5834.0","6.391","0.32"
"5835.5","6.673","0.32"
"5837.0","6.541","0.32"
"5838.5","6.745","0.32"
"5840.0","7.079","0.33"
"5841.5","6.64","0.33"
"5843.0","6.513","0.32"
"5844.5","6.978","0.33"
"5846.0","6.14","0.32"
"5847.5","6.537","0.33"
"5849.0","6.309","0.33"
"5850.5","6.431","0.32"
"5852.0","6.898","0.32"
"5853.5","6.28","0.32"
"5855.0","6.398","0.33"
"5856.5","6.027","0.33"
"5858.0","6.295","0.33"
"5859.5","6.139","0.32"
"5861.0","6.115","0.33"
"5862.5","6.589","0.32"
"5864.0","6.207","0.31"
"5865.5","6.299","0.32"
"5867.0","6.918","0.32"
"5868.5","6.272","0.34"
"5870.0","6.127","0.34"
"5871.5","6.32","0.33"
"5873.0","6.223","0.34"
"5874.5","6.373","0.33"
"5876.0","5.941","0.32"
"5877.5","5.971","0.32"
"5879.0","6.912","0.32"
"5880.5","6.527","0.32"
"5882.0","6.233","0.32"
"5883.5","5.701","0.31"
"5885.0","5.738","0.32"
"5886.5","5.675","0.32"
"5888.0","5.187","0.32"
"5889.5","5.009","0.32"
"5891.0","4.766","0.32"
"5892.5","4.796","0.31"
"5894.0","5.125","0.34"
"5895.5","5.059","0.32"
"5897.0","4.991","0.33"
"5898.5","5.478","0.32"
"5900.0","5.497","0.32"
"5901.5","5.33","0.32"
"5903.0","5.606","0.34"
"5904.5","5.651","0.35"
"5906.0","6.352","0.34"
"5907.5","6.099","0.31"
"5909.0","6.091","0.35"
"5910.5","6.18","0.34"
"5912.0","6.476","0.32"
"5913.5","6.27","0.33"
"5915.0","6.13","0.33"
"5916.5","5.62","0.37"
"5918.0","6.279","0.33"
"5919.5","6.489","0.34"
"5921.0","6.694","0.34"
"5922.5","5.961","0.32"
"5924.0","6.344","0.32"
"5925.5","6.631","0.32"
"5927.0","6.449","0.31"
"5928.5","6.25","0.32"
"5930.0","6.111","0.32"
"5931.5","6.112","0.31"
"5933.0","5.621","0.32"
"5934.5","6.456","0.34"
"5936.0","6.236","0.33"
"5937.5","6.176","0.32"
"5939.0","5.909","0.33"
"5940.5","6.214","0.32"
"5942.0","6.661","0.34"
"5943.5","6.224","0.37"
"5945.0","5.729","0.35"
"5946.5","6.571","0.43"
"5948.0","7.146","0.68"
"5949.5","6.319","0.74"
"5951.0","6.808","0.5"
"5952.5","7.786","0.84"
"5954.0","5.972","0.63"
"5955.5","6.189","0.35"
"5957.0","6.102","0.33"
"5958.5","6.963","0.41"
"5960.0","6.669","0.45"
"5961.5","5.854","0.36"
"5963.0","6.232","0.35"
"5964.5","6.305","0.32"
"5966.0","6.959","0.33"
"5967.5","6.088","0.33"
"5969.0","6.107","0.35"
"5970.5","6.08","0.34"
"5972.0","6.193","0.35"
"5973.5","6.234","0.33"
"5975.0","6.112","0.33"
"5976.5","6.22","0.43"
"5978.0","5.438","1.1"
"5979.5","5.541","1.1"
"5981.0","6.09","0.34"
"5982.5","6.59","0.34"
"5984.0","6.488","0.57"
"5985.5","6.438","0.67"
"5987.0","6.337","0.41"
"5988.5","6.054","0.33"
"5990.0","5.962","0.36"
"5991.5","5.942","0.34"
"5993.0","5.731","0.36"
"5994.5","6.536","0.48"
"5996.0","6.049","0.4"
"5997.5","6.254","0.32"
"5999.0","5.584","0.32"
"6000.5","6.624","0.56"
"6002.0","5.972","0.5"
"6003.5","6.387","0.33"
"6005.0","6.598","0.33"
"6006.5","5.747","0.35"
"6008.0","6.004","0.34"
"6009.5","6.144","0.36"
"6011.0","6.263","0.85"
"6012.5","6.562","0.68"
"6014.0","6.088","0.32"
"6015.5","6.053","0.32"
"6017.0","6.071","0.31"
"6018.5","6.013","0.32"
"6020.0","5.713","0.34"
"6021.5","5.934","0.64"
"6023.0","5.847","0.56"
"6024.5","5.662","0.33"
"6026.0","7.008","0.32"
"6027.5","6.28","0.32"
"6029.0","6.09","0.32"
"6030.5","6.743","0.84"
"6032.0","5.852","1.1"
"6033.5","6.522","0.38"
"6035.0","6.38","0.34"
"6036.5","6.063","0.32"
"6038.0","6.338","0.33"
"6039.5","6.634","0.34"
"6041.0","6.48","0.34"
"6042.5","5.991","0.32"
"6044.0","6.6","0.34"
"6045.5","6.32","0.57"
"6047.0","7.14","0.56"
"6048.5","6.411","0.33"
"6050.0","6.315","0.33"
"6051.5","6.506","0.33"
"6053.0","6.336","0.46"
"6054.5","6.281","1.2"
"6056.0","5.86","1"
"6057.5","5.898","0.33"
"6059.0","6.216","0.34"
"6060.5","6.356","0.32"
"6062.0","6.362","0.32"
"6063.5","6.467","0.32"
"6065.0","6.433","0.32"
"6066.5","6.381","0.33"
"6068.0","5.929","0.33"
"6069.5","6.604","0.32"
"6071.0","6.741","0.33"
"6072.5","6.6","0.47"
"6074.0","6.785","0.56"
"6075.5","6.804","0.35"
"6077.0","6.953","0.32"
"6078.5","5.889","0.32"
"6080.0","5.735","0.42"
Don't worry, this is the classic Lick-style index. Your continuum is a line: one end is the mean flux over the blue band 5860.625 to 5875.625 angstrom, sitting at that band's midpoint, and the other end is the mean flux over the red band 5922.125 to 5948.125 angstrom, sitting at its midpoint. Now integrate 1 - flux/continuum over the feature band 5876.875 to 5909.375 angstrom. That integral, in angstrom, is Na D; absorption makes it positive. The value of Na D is 3.5 angstrom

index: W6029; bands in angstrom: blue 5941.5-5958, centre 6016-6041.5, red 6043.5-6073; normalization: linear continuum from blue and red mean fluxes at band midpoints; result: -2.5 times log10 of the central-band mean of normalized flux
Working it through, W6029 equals 0.04 mag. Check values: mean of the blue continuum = 6.51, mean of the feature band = 6.21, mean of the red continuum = 6.38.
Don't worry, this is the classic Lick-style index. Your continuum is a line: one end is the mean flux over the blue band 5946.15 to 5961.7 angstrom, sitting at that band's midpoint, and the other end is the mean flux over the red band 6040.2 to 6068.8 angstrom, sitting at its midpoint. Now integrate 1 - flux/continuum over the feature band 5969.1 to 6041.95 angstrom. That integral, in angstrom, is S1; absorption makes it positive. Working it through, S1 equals 3.4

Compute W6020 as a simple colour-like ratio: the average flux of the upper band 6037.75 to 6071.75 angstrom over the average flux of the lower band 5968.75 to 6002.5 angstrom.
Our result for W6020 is 1.0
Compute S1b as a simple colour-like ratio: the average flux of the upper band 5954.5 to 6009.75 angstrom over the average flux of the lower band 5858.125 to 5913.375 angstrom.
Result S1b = 1.0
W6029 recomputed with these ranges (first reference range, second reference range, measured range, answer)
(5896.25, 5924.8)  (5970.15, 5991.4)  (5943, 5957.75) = -0.07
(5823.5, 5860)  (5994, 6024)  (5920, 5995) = -0.01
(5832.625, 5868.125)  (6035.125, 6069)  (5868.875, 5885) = 0.04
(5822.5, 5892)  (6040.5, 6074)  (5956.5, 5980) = 0.02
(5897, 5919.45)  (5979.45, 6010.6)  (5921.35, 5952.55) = -0.06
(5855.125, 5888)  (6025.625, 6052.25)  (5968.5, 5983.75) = 0.05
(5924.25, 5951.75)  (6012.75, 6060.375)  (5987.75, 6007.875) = 0.03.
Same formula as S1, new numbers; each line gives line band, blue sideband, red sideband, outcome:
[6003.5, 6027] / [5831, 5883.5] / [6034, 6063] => 0.9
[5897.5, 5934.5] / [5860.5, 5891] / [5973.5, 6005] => 0.2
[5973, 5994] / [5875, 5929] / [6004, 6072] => 0.1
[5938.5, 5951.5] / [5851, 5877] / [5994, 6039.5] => -0.3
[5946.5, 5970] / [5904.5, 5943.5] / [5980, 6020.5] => -1.2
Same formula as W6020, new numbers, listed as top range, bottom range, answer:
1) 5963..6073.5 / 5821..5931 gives 1.01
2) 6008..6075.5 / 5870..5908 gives 1.10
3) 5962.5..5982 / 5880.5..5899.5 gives 1.14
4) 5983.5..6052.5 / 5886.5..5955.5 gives 1.04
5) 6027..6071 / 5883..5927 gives 1.10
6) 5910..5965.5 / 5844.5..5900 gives 1.05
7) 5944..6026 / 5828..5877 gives 0.97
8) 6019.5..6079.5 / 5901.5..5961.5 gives 1.01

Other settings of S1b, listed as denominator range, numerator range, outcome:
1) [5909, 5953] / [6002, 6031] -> 0.97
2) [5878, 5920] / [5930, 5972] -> 1.10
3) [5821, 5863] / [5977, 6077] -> 0.96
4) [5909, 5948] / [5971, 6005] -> 0.98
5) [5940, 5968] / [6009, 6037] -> 0.95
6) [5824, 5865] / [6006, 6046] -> 0.96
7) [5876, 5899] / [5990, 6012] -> 1.10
